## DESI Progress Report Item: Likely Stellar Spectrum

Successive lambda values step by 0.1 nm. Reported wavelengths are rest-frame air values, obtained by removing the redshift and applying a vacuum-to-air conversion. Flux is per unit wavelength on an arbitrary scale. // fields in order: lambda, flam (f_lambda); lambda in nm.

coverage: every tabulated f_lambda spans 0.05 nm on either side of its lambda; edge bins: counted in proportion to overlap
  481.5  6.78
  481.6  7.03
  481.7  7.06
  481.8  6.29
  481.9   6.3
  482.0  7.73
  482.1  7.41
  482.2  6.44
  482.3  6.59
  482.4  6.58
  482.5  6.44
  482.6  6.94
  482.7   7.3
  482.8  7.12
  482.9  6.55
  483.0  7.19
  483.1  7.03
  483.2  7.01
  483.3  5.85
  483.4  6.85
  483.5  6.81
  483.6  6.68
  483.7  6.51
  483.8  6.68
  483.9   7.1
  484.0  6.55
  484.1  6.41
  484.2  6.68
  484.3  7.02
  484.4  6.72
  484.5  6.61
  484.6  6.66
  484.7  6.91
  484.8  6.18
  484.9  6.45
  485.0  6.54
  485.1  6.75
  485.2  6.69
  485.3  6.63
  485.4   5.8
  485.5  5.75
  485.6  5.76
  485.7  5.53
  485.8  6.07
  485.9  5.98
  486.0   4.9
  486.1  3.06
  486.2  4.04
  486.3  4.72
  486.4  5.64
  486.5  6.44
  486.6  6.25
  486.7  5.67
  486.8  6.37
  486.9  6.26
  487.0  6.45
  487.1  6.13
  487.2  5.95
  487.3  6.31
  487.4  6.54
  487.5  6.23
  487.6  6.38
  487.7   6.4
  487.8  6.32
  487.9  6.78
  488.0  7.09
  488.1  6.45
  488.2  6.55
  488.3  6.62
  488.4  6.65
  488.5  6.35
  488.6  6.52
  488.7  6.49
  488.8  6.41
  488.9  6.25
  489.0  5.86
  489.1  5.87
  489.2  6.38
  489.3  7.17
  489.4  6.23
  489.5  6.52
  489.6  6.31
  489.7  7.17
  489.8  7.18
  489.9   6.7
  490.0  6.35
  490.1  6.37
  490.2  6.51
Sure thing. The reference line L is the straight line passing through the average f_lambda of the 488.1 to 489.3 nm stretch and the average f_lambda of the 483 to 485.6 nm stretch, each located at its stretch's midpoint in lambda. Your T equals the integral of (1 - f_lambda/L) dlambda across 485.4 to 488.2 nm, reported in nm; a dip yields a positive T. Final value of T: 0.24 nm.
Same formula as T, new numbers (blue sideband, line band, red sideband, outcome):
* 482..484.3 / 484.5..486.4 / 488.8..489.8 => 0.242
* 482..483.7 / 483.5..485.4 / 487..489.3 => 0.017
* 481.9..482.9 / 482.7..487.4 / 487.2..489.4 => 0.308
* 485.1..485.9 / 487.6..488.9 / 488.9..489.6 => -0.057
